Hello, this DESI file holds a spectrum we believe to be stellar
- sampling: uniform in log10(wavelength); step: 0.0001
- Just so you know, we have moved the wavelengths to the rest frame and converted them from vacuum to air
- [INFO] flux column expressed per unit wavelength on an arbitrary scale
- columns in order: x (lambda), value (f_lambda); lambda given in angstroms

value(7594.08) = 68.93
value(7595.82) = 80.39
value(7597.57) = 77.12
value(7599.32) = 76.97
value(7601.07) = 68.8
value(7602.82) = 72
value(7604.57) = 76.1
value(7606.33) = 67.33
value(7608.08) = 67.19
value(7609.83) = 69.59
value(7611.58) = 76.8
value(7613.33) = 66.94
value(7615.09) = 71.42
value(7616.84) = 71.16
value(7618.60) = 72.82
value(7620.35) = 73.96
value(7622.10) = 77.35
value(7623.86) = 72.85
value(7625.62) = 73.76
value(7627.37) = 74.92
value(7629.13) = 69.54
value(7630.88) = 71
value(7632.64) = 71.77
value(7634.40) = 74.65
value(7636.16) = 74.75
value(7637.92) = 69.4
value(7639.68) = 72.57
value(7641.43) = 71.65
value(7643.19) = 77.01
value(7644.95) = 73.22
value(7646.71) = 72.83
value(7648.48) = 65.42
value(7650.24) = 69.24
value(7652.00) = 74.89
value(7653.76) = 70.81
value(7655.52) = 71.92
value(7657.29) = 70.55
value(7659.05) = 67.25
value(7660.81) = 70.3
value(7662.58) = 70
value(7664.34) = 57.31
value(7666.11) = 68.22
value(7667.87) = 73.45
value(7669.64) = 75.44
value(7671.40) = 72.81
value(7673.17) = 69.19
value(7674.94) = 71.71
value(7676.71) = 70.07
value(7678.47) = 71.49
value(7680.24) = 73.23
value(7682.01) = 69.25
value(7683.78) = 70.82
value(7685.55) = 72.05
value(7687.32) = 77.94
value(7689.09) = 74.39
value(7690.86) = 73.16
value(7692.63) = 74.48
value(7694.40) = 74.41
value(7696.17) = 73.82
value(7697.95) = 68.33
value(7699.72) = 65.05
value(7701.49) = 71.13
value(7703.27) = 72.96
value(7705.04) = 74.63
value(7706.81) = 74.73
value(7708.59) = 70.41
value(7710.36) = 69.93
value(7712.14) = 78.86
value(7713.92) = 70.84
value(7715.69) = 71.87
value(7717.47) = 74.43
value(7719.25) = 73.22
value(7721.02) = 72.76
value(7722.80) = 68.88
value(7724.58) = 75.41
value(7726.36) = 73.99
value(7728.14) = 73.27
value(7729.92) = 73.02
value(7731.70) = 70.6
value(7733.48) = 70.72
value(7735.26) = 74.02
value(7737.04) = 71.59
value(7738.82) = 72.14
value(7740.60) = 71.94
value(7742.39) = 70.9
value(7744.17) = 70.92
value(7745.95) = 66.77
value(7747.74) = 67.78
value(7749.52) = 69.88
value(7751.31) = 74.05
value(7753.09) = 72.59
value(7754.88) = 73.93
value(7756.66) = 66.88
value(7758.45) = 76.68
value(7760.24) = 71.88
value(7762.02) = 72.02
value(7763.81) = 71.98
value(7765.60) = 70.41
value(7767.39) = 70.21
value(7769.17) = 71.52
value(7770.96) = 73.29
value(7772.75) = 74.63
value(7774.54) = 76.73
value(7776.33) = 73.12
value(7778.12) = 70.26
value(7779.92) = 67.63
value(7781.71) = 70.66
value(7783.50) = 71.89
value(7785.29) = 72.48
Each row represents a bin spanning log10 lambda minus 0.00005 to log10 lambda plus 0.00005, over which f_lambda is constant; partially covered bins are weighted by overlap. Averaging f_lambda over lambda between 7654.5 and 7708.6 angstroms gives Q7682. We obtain 71.3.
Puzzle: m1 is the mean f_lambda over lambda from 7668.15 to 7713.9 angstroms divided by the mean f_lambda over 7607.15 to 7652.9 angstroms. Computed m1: 1.00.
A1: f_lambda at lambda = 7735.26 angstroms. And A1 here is 74.02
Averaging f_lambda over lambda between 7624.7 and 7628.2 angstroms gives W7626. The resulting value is 74.4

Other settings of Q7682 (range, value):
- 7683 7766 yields 72.2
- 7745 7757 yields 70.4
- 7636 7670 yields 70.7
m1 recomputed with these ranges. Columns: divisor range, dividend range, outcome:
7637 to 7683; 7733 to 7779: 1.02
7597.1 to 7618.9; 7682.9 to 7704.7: 1.01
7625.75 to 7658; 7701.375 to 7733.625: 1.01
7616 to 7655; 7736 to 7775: 0.99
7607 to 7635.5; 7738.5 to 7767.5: 0.99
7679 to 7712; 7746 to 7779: 0.99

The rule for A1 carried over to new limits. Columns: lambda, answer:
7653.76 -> 70.81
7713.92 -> 70.84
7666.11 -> 68.22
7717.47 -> 74.43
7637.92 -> 69.4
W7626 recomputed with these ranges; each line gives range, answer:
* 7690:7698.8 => 72.8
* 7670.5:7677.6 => 71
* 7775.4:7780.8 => 70.3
